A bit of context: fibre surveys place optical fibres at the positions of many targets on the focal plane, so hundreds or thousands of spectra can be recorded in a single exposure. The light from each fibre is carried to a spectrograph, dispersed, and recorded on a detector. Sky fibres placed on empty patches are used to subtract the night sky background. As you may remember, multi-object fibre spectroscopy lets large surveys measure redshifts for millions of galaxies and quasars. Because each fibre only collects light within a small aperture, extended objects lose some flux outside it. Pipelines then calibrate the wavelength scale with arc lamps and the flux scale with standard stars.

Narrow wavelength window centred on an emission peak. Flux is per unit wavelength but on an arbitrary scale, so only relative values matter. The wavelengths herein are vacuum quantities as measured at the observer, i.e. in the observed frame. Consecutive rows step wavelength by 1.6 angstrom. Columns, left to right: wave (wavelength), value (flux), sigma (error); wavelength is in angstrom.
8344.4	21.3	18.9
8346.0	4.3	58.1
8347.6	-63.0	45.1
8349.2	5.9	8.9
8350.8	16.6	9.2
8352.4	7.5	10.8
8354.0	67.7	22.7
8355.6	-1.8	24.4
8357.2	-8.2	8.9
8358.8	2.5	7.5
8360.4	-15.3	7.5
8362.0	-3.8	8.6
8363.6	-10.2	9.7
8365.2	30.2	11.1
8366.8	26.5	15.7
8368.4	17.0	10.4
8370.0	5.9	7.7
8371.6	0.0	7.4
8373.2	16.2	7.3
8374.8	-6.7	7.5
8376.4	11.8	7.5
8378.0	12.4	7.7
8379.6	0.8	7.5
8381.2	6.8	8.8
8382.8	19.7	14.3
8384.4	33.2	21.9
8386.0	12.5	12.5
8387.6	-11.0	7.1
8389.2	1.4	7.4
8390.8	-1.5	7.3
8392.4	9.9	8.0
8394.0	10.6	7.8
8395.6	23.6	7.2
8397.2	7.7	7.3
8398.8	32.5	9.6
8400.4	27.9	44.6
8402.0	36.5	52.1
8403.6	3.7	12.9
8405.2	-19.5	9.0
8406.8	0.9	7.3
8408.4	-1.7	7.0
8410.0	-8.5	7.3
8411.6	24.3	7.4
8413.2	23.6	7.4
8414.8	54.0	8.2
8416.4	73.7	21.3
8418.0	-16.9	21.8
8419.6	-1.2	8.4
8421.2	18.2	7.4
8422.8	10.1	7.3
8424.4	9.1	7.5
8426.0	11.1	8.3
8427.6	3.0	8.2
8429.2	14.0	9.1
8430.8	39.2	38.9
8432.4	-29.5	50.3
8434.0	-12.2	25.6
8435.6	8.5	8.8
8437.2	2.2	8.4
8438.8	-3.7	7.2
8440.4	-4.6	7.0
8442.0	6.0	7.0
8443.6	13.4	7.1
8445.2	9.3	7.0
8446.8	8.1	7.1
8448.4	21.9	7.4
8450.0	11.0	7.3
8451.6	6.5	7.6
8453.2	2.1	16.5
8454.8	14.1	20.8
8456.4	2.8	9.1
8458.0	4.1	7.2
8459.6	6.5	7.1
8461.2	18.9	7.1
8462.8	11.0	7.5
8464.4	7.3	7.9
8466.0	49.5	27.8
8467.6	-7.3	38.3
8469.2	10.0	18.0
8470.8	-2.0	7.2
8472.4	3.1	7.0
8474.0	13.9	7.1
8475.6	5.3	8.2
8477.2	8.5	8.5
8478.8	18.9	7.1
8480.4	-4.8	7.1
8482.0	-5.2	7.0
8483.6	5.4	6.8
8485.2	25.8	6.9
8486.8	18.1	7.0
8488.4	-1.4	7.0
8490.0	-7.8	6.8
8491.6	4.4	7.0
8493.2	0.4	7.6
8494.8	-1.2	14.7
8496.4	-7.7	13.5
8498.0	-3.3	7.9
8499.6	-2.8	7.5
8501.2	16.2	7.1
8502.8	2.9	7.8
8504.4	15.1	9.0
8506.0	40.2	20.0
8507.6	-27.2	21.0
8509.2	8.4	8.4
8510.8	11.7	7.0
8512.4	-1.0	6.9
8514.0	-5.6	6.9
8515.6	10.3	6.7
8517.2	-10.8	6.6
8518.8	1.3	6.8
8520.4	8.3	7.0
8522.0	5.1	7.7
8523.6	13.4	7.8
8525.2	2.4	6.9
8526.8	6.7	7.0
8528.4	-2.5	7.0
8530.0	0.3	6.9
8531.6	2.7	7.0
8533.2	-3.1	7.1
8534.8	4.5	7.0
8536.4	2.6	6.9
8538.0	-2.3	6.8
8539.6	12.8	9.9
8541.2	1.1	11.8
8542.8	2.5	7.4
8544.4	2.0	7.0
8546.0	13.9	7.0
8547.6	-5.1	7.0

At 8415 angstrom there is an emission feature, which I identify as Hgamma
